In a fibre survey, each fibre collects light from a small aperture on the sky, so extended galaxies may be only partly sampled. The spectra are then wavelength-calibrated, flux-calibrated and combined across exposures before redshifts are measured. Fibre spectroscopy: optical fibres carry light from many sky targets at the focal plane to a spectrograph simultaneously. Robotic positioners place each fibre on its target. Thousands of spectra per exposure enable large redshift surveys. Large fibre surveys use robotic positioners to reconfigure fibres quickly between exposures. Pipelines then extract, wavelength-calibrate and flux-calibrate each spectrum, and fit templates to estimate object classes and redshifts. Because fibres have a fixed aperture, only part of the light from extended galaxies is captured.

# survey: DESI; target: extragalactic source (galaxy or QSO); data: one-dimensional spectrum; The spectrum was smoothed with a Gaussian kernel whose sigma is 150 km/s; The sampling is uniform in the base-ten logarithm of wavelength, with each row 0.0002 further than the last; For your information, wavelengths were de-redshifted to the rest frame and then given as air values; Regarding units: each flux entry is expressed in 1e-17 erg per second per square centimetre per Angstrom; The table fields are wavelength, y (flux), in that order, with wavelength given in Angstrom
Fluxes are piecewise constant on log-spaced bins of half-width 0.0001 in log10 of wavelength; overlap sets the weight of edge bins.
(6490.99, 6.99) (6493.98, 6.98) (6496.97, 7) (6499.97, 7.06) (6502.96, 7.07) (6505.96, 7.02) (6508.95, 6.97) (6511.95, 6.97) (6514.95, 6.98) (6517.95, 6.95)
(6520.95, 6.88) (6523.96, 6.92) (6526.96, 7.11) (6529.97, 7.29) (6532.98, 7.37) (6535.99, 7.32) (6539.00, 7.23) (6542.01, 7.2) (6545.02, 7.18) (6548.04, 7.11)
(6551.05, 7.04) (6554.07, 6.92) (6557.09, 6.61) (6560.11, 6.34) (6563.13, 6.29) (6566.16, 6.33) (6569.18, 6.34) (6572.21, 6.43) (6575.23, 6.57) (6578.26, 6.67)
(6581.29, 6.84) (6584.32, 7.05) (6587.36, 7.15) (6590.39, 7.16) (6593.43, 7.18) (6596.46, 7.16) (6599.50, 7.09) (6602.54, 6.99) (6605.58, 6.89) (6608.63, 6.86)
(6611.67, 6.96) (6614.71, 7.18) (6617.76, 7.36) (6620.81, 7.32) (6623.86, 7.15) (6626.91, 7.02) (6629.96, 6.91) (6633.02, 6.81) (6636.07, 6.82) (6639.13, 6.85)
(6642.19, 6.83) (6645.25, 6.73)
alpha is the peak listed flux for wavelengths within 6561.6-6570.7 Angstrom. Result 6.34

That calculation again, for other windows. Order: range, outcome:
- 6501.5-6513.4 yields 7.07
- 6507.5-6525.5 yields 6.98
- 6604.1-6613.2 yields 6.96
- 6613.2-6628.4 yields 7.36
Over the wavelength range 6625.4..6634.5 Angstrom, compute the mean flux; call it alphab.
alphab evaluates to 6.91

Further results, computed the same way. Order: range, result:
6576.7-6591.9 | 6.97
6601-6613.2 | 6.93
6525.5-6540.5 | 7.26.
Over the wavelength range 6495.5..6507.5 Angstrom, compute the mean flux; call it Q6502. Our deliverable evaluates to 7.04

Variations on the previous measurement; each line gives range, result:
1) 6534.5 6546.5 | 7.24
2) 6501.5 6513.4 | 7.01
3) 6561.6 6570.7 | 6.32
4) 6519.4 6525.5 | 6.9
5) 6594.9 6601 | 7.13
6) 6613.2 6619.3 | 7.26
